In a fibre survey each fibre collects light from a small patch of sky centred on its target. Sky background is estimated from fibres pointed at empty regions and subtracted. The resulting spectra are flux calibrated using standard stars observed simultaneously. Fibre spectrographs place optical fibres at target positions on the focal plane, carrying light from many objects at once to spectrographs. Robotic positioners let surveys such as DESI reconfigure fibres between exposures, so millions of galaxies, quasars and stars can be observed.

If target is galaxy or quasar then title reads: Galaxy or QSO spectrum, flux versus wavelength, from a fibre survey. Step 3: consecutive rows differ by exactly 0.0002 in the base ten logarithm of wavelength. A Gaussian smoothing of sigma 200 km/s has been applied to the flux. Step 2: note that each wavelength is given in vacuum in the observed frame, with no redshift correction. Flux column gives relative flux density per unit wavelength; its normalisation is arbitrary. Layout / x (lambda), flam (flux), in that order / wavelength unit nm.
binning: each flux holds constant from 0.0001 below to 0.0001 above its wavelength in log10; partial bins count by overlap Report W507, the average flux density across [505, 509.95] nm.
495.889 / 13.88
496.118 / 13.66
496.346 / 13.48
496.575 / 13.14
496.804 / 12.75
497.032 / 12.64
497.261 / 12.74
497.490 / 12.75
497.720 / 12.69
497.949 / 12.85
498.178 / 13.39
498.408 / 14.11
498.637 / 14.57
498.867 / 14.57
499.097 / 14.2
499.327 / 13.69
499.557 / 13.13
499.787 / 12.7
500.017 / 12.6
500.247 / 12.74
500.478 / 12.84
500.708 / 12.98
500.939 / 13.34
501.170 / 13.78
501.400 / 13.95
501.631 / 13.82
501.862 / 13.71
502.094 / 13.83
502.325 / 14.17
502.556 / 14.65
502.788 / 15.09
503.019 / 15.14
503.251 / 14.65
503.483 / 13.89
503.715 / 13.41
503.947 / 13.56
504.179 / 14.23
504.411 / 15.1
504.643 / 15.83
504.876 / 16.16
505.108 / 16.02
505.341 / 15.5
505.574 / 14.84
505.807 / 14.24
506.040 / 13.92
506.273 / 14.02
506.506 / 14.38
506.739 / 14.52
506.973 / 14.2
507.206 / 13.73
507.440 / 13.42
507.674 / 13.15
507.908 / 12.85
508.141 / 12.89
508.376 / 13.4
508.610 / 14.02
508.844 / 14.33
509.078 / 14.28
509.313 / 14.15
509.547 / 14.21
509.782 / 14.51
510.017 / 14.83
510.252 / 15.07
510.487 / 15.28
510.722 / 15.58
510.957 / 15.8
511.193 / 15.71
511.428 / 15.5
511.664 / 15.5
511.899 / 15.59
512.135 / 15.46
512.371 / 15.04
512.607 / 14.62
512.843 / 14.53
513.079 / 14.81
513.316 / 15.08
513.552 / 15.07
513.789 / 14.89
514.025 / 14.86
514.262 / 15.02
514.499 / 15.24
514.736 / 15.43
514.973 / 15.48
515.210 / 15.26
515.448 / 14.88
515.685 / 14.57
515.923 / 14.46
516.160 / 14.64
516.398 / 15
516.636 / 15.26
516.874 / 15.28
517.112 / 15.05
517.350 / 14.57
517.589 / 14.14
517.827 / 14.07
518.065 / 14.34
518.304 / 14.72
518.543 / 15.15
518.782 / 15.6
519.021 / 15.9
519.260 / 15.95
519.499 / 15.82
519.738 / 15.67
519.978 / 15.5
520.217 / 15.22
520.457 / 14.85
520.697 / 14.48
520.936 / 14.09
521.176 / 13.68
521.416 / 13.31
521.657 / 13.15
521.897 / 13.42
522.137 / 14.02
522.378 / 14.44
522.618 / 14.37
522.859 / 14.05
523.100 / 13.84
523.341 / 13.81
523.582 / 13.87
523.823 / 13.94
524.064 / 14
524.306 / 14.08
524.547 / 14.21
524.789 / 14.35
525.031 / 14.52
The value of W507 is 14.1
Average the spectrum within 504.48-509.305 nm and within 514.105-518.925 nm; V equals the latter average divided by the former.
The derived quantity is 1.04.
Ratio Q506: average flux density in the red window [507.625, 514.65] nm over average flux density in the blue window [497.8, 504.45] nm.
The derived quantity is 1.07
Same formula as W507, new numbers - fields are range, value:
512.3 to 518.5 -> 14.9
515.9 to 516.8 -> 14.9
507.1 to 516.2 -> 14.7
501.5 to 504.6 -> 14.3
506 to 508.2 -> 13.7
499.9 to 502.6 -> 13.5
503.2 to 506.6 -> 14.7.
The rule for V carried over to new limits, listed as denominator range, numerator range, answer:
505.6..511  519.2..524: 1.01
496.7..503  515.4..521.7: 1.10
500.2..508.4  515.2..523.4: 1.04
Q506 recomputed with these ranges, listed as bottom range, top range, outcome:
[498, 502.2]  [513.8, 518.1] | 1.10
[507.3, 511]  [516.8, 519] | 1.04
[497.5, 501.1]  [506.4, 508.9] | 1.03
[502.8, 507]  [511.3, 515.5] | 1.03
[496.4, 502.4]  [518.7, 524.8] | 1.08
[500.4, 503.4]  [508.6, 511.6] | 1.06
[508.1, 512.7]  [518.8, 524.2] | 0.97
